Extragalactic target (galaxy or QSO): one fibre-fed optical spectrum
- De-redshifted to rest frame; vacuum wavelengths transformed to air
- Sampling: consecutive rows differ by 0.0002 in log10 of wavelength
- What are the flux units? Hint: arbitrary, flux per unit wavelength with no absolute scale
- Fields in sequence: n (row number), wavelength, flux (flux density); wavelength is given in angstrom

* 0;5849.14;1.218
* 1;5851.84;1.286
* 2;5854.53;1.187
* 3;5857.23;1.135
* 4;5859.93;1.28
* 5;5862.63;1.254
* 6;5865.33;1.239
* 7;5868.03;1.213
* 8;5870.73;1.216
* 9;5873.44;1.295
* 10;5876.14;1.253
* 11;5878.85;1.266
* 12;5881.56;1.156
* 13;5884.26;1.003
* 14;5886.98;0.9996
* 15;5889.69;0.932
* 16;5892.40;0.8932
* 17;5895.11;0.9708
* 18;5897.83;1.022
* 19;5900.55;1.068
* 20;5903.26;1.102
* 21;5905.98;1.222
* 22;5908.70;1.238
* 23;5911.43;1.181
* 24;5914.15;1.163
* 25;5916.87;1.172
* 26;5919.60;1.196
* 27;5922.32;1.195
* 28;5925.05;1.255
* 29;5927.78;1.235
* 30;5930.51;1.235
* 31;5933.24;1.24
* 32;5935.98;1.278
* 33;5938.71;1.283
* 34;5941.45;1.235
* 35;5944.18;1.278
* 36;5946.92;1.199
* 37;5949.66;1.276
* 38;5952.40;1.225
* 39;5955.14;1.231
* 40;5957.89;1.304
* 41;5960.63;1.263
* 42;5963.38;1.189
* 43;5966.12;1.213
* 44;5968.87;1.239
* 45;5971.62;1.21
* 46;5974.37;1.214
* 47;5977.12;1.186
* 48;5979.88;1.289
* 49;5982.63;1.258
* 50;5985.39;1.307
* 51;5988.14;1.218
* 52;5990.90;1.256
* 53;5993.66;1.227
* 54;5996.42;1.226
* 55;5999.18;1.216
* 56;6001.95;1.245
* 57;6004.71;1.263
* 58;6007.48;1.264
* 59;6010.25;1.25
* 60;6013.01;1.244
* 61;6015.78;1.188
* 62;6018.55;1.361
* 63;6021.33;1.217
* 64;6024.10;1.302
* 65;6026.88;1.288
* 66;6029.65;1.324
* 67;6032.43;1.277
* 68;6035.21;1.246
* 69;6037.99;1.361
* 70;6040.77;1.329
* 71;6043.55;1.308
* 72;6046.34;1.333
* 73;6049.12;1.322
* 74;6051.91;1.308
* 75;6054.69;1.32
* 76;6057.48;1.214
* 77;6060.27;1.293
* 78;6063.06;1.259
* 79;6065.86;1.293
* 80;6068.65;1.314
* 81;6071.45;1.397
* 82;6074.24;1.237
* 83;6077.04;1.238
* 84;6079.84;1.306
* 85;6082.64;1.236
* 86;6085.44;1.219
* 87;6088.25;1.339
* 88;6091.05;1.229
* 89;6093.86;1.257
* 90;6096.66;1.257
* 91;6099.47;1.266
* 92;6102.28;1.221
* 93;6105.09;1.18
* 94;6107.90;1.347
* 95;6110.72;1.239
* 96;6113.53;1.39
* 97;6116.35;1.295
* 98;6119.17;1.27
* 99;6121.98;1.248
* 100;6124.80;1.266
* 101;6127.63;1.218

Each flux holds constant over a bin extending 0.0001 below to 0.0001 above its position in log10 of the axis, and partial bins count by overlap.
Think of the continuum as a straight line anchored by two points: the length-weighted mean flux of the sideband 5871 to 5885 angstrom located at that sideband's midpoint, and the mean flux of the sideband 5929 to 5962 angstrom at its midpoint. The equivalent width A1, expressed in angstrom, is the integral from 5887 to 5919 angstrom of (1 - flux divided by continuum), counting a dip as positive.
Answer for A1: 3.6 angstrom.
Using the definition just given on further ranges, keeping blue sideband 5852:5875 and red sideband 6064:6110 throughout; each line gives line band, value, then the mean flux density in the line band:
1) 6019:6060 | -1.2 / 1.3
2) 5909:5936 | 0.6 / 1.21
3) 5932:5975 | 0.1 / 1.24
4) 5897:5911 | 1.1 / 1.14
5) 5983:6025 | 0.1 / 1.25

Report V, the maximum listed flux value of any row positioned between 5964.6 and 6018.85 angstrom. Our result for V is 1.361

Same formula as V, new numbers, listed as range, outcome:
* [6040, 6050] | 1.333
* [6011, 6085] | 1.397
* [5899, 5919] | 1.238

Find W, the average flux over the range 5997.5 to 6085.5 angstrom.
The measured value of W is 1.28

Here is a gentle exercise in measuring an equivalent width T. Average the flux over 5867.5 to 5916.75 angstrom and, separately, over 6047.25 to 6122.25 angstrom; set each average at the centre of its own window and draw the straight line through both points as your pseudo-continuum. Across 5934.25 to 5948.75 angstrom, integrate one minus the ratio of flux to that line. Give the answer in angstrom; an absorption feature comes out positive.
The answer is -1.2 angstrom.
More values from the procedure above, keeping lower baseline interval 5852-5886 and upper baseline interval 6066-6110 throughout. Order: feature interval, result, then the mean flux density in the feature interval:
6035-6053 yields -0.9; 1.32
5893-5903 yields 1.6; 1.02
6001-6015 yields 0.0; 1.25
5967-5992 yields 0.0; 1.24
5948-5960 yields -0.2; 1.26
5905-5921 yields 0.3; 1.19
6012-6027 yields -0.2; 1.26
